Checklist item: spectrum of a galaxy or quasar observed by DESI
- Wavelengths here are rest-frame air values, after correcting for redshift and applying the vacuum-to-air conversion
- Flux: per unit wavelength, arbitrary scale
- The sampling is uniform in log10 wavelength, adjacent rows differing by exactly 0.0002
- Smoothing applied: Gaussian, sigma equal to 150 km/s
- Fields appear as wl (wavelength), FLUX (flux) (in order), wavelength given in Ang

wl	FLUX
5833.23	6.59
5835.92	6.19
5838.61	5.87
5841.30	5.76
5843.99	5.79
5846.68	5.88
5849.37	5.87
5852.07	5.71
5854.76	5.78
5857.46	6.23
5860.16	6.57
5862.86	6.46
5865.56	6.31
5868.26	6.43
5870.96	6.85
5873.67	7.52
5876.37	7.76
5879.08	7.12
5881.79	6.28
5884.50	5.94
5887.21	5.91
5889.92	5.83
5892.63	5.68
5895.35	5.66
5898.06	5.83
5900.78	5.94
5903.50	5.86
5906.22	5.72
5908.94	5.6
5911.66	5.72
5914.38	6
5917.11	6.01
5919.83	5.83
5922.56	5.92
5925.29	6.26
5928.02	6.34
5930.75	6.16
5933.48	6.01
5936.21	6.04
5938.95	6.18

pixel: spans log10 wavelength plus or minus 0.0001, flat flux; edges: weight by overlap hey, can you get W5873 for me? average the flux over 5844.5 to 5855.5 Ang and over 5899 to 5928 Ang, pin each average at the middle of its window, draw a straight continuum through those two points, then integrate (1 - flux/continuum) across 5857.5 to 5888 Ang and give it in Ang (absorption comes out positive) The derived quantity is -4.2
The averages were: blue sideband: 5.81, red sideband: 5.91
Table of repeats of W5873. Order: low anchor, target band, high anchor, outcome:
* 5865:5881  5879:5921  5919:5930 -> 4.1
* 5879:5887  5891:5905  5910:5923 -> 0.7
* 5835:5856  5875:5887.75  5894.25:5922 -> -1.8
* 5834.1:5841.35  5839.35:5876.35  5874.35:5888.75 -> 0.1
